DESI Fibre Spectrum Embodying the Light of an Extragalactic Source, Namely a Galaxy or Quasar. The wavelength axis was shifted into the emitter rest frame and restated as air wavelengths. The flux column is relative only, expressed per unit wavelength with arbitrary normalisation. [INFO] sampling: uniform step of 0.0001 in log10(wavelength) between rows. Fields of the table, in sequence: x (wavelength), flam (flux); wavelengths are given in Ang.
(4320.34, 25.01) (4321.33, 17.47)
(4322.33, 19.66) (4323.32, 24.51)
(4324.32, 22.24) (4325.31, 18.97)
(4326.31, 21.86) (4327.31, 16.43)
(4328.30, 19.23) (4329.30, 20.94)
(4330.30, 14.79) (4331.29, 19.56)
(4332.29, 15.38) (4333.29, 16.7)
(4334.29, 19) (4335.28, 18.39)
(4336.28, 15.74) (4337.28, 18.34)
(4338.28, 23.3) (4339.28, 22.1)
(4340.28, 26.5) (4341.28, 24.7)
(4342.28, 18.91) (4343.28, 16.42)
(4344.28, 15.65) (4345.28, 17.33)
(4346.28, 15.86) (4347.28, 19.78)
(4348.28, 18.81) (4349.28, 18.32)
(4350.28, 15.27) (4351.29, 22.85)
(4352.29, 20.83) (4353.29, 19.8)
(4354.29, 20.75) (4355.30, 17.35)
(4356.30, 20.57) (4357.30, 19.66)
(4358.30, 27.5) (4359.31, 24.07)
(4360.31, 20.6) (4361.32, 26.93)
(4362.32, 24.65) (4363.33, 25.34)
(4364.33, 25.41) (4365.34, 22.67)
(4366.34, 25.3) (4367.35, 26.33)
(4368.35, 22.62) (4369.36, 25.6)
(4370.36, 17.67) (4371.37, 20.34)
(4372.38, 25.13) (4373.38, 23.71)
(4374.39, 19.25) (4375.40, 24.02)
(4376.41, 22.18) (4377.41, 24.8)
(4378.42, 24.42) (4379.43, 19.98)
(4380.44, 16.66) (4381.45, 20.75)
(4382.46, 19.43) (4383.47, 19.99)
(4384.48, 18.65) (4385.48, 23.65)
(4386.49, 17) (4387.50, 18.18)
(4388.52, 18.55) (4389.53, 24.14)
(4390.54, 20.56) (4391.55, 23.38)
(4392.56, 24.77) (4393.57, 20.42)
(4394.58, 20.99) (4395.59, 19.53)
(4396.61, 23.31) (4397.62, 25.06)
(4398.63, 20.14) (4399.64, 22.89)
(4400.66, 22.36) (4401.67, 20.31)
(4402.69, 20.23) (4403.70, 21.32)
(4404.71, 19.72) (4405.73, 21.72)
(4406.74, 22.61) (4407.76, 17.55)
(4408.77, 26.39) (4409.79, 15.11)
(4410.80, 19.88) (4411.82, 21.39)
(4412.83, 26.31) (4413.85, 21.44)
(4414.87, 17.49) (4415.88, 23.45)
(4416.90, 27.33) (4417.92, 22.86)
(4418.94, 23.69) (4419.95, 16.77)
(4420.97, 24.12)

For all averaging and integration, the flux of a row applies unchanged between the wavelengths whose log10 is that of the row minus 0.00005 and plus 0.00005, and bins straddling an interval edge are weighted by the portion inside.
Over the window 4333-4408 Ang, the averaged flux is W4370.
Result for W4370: 21.2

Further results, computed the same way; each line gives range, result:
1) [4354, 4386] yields 22.4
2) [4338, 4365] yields 21.1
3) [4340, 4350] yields 19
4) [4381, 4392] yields 20.4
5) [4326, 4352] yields 18.9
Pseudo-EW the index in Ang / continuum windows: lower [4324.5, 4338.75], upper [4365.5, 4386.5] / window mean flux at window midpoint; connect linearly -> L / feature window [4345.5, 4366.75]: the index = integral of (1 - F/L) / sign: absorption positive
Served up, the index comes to -1.1 Ang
